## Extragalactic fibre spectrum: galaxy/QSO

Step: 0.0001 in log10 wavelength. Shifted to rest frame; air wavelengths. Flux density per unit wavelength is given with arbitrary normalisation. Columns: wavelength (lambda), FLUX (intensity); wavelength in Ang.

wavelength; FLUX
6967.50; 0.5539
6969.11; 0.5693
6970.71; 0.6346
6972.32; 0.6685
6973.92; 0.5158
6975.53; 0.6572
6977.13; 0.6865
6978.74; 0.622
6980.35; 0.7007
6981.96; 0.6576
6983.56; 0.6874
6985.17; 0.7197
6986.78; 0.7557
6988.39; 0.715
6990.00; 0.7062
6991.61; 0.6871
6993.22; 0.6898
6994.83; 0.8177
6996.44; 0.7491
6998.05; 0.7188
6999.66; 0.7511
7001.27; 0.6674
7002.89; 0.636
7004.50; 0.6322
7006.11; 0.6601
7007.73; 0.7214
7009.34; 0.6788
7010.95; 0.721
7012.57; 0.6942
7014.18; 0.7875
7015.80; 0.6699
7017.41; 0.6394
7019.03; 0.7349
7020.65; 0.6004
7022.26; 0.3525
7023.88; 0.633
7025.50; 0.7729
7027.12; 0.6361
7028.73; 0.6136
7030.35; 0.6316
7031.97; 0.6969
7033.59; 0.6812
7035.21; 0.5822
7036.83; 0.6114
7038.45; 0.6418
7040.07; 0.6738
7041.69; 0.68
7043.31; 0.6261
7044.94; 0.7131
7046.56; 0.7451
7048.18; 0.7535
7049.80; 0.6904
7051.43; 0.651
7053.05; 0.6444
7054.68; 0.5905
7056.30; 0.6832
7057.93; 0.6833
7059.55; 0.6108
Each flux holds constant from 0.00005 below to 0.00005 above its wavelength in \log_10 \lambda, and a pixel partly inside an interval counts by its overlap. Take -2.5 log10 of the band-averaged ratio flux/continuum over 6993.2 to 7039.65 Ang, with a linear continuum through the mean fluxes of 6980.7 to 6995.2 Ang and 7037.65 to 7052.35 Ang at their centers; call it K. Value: 0.05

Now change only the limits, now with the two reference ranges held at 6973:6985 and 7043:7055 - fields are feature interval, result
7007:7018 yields -0.06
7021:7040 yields 0.08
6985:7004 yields -0.09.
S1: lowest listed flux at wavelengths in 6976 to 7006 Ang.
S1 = 0.622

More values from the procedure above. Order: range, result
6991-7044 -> 0.3525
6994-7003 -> 0.636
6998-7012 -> 0.6322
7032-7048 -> 0.5822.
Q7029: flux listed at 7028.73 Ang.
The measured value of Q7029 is 0.6136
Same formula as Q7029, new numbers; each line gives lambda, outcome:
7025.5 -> 0.7729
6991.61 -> 0.6871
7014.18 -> 0.7875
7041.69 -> 0.68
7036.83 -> 0.6114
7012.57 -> 0.6942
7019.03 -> 0.7349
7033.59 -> 0.6812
